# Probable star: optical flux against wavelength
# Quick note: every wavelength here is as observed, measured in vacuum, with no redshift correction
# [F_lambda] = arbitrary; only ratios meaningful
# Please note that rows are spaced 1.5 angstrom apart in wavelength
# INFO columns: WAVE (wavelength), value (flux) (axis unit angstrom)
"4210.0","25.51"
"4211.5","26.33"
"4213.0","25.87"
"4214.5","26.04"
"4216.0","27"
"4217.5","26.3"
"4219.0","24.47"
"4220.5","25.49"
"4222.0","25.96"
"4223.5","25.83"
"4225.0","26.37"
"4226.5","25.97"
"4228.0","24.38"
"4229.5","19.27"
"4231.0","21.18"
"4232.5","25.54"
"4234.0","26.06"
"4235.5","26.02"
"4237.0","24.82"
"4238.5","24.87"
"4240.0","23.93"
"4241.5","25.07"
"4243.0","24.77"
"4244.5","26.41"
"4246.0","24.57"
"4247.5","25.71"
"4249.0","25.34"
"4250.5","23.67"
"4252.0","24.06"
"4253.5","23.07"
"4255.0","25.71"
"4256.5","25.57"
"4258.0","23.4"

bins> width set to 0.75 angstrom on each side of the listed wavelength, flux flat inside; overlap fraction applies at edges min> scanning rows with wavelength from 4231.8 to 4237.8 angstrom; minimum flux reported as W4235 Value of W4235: 24.82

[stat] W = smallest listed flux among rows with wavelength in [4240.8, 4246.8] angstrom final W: 24.57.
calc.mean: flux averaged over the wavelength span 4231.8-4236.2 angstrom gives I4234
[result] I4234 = 25.9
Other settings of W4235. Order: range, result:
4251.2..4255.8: 23.07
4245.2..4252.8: 23.67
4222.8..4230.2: 19.27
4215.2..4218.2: 26.3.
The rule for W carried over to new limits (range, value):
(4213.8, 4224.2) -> 24.47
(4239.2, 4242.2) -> 23.93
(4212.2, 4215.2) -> 25.87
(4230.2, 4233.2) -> 21.18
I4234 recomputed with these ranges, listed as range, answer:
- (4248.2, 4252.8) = 24.4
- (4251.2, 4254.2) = 23.6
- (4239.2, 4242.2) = 24.5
